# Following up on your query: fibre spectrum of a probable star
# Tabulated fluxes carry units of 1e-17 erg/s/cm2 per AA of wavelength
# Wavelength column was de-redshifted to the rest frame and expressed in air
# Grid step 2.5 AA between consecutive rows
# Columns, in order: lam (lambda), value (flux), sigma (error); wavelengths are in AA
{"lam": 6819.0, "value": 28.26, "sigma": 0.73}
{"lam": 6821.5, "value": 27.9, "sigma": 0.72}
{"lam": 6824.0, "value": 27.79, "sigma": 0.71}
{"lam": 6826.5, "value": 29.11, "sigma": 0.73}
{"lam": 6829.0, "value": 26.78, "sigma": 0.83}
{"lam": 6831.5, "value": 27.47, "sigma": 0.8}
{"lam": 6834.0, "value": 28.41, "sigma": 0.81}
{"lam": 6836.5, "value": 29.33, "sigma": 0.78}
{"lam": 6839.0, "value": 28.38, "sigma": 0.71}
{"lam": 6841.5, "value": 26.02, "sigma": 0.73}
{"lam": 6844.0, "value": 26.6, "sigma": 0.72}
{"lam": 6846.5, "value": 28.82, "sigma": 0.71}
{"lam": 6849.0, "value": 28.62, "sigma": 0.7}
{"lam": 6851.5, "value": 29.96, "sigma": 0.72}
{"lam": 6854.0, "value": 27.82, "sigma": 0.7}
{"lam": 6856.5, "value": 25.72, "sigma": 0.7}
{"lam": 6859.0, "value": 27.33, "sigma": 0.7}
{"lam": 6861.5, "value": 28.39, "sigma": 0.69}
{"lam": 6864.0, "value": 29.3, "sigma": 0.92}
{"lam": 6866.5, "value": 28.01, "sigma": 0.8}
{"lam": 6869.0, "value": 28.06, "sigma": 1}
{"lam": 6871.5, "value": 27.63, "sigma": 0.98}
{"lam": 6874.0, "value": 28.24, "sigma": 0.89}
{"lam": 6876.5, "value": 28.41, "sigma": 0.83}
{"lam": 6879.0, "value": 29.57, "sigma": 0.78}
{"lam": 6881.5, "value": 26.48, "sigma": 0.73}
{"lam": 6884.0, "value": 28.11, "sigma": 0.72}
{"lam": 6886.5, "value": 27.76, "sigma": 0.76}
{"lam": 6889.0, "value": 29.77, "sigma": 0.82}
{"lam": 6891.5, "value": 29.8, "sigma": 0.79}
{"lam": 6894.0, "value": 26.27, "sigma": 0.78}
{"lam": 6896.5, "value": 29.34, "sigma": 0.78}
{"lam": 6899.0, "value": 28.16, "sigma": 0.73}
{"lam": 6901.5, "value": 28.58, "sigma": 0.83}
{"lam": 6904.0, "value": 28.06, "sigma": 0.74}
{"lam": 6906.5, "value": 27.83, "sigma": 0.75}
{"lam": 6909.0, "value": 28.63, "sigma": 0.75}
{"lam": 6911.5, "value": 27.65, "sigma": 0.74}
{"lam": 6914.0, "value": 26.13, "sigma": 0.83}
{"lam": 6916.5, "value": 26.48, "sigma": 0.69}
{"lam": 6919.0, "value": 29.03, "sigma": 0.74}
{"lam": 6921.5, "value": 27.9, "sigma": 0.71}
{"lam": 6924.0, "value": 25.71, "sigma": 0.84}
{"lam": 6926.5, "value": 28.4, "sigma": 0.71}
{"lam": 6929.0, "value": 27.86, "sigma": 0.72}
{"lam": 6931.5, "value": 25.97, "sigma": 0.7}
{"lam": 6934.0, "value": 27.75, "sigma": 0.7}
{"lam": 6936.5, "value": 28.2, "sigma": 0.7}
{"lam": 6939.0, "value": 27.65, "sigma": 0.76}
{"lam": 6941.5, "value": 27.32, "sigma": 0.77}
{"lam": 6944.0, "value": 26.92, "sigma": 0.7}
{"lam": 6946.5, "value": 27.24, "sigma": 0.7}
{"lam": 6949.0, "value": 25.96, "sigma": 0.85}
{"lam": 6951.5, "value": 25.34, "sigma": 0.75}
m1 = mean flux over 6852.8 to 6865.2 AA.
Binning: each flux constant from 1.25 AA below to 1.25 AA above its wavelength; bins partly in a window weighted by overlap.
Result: 27.7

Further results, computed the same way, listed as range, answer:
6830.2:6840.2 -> 28.4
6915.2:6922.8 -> 27.8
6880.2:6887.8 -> 27.5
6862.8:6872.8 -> 28.2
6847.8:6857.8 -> 28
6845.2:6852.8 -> 29.1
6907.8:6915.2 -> 27.5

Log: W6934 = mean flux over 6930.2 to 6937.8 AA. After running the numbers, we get 27.3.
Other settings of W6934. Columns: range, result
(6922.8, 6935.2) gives 27.1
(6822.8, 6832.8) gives 27.8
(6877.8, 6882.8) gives 28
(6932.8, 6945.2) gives 27.6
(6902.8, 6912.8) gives 28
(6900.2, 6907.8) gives 28.2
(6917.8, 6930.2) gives 27.8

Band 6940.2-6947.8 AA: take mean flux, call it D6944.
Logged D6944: 27.2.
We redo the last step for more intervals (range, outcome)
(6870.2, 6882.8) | 28.1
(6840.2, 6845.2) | 26.3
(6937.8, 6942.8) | 27.5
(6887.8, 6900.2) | 28.7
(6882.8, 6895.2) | 28.4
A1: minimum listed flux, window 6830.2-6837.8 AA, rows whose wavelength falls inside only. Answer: 27.47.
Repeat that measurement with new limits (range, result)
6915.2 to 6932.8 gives 25.71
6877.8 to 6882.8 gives 26.48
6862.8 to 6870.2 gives 28.01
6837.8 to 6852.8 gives 26.02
